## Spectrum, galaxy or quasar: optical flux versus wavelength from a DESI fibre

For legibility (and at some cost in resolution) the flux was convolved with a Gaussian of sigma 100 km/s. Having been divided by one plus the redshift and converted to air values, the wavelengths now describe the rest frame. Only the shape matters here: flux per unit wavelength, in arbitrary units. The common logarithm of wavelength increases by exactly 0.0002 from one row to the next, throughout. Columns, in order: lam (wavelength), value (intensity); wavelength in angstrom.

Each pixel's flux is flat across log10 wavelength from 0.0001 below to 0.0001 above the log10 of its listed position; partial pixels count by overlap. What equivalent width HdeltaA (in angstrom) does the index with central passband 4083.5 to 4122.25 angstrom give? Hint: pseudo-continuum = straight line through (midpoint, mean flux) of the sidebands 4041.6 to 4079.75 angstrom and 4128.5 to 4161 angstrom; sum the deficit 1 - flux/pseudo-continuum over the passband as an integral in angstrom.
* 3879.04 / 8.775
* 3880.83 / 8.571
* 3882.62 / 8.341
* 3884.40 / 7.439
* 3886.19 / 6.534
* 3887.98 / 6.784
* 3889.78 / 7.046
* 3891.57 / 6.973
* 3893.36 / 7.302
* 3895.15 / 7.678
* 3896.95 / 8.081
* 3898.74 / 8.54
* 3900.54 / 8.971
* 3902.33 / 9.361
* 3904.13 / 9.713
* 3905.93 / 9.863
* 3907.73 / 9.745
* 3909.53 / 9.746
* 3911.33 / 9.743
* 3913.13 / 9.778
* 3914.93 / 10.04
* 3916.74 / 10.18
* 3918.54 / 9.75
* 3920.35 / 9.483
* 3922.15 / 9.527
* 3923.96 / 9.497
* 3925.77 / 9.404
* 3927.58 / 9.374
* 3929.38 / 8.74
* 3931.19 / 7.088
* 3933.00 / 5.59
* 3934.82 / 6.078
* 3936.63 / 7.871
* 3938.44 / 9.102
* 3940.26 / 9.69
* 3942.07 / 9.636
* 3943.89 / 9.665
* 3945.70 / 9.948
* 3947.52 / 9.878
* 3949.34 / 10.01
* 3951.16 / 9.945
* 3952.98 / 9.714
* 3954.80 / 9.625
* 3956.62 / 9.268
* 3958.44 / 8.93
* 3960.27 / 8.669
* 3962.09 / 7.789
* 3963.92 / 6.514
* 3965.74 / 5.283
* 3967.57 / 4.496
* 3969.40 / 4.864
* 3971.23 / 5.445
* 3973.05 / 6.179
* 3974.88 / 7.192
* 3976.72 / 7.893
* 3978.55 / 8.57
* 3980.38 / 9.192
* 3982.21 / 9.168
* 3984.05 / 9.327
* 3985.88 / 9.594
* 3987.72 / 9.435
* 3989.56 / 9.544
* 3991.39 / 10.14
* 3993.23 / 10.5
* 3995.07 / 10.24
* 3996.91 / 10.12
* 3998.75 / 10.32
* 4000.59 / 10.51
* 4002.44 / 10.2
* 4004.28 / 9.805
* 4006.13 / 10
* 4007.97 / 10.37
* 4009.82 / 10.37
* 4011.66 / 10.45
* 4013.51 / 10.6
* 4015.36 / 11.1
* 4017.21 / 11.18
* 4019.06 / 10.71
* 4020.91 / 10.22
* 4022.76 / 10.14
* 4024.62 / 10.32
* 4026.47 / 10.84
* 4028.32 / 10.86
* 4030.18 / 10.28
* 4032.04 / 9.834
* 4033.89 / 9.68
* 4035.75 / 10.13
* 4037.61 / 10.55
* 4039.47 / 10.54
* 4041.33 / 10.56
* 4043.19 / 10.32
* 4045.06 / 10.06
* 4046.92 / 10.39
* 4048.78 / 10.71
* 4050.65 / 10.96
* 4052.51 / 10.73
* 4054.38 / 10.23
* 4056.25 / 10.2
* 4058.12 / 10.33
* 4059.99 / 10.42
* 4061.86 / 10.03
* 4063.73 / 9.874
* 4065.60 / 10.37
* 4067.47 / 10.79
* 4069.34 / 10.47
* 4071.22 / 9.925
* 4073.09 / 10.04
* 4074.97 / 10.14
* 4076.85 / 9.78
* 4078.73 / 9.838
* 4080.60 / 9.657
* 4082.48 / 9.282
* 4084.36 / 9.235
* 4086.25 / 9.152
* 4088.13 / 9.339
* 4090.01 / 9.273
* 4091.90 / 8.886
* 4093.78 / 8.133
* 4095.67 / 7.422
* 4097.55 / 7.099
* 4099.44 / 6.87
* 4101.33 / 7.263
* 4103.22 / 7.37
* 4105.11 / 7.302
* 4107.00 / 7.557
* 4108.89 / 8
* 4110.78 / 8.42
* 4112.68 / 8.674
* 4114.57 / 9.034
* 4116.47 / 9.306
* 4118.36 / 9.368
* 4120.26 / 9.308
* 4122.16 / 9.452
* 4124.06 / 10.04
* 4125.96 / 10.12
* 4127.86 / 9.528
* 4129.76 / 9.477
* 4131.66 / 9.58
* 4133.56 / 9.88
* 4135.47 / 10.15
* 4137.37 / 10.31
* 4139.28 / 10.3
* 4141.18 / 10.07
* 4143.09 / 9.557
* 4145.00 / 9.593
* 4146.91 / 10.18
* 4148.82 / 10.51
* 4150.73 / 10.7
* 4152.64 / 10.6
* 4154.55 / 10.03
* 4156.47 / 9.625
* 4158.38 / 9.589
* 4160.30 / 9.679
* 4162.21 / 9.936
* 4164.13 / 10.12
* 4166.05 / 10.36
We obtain 6.72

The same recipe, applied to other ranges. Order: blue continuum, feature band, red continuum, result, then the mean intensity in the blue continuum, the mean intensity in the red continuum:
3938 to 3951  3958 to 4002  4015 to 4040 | 7.5 angstrom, 9.74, 10.4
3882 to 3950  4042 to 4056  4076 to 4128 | -2.8 angstrom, 8.74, 8.73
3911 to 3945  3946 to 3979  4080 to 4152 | 4.3 angstrom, 8.95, 9.1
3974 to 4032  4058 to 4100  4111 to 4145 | 1.5 angstrom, 9.97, 9.63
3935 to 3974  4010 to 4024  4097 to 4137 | -3.7 angstrom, 8.17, 8.79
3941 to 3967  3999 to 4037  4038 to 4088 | -3.0 angstrom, 8.86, 10.1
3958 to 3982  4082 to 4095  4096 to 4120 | -1.8 angstrom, 7.03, 8.05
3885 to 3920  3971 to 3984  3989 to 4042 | 2.5 angstrom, 8.73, 10.4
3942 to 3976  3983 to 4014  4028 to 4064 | -3.5 angstrom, 8.01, 10.3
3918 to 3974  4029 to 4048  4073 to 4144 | -3.3 angstrom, 8.28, 9.05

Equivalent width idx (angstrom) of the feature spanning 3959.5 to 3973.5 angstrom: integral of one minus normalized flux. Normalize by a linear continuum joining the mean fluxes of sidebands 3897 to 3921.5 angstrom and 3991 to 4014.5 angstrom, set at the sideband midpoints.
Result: 5.42 angstrom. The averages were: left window 9.56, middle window 6.13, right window 10.3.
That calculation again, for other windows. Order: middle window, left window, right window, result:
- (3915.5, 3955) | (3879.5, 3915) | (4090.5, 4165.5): -2.2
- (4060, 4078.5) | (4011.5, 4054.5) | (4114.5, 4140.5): 0.1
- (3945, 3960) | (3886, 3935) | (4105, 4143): -1.4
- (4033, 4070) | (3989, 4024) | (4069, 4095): -2.1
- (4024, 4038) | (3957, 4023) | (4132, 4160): -1.5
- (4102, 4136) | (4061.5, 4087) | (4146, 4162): 3.4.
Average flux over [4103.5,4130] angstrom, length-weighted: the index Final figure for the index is 8.92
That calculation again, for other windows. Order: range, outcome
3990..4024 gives 10.4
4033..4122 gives 9.42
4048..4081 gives 10.3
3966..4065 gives 9.71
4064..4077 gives 10.2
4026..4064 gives 10.4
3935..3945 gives 8.99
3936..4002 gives 8.74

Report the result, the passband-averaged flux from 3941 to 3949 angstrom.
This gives 9.8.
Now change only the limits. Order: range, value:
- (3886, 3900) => 7.45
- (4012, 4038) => 10.5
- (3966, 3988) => 7.49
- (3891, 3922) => 9.15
